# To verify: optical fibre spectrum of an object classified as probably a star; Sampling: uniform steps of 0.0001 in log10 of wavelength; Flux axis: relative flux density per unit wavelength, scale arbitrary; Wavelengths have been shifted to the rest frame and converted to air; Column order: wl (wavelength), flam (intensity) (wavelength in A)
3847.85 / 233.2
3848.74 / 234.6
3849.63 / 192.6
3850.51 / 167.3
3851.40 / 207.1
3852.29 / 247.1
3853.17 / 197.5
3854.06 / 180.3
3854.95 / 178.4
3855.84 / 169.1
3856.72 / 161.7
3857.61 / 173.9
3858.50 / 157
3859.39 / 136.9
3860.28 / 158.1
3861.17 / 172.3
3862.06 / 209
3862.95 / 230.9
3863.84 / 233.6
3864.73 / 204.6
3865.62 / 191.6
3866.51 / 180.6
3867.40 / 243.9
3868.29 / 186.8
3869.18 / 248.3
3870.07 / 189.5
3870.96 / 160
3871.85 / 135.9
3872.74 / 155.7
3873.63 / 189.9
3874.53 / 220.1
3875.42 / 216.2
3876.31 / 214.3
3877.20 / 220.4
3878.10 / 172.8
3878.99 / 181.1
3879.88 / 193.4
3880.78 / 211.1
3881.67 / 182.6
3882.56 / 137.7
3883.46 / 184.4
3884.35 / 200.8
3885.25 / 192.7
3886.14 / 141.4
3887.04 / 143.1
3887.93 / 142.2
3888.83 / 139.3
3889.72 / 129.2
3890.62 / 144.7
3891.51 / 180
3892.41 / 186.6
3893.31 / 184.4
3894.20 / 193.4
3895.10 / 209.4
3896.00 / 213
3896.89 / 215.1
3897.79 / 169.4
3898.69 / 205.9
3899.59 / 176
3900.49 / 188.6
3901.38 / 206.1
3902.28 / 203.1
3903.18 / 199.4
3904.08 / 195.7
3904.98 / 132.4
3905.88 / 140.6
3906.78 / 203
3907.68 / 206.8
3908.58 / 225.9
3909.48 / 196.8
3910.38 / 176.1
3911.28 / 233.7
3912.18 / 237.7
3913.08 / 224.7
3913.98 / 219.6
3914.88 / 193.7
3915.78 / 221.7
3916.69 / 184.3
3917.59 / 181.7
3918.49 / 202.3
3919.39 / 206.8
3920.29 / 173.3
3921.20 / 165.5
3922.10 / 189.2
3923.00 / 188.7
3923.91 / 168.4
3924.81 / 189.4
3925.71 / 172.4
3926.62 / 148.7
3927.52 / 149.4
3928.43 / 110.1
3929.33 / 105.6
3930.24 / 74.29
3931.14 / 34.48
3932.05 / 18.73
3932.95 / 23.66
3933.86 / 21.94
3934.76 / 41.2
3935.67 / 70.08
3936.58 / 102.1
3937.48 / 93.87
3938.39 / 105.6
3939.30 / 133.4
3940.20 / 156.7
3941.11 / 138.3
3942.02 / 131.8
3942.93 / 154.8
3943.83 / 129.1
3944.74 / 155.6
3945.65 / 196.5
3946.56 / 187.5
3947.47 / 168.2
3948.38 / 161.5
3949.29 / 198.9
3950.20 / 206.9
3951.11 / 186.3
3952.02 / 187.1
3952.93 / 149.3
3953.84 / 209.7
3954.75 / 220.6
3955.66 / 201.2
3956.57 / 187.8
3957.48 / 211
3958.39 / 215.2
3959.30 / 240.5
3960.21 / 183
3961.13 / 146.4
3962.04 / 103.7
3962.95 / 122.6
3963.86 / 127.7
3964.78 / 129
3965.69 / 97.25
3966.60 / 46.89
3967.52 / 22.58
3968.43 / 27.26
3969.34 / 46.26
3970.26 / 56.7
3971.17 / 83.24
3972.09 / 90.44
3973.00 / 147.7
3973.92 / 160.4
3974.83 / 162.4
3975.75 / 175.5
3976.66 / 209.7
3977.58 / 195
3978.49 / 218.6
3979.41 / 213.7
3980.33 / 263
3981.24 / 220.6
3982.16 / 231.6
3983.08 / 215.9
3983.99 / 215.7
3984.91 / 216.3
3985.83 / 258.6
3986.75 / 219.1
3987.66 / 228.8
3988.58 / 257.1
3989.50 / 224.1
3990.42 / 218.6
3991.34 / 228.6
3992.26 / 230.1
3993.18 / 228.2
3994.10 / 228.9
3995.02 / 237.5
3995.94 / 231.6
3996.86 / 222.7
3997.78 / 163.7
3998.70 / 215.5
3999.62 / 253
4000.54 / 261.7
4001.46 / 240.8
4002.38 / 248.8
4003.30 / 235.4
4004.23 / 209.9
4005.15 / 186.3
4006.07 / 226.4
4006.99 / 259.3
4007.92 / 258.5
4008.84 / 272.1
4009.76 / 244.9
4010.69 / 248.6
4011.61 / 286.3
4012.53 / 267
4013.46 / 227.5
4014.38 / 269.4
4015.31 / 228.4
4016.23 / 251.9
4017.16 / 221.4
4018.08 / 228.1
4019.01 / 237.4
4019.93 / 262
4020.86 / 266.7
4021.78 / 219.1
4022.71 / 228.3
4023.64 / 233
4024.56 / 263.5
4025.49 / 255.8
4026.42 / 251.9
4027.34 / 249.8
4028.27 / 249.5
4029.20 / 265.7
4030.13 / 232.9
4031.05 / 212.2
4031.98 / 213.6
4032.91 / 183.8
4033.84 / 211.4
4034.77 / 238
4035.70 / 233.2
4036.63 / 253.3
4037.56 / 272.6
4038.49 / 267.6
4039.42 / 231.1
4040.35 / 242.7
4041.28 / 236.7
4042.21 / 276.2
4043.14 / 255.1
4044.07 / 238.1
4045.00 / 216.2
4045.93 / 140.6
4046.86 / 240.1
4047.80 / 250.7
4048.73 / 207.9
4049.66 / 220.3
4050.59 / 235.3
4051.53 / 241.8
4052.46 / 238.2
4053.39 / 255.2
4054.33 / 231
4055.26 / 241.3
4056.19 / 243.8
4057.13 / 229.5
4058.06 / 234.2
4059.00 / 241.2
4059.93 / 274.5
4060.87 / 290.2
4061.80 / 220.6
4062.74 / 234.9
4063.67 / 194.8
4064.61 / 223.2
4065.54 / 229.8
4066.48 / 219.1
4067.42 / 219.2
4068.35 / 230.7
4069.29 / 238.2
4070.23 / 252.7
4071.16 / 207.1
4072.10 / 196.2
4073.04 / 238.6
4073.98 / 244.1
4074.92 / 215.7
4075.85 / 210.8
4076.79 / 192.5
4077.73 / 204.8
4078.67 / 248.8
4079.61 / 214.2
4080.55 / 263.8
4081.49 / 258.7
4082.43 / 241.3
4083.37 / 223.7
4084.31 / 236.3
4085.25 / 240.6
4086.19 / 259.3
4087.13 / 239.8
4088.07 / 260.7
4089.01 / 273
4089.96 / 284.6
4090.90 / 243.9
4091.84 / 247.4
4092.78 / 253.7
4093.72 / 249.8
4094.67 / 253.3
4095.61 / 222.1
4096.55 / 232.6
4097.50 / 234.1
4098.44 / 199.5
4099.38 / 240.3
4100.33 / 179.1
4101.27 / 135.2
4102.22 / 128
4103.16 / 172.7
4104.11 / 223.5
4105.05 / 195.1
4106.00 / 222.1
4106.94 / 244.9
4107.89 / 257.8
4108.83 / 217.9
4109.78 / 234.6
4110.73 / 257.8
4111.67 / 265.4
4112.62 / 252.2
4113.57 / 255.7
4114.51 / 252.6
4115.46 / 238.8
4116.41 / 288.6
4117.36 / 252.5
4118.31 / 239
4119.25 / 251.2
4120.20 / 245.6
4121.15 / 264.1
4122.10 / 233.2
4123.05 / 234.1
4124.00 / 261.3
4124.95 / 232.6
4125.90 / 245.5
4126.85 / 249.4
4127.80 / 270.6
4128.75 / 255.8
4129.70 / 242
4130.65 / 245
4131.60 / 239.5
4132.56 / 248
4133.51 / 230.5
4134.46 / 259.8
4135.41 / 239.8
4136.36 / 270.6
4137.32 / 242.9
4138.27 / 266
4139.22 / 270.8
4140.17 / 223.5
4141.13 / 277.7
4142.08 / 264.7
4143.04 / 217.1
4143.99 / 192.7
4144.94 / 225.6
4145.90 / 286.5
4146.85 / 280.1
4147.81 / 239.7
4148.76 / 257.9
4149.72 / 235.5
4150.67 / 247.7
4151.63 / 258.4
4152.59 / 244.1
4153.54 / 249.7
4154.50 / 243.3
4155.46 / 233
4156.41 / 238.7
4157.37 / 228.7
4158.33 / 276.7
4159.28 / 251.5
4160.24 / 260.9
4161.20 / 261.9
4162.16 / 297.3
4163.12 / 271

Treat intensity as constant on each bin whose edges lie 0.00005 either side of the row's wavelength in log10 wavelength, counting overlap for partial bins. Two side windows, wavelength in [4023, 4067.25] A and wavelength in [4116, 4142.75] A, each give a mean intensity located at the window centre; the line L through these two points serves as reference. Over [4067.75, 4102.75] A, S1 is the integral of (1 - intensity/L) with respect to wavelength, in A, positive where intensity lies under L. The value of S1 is 2.0 A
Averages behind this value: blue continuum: 236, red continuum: 251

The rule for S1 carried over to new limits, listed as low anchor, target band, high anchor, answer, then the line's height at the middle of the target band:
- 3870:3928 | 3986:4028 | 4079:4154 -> -5.0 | 213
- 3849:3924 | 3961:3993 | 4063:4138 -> 6.5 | 209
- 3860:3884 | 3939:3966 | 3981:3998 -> 5.9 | 216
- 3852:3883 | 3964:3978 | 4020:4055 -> 6.9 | 218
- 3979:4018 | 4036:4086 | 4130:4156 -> 1.3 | 240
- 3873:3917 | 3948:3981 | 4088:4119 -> 7.7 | 204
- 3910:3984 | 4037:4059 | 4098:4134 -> -3.8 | 202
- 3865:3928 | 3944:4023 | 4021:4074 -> 6.1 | 215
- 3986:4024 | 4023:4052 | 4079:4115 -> 0.0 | 236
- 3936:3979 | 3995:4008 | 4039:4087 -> -3.2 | 184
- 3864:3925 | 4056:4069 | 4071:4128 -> -0.5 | 227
